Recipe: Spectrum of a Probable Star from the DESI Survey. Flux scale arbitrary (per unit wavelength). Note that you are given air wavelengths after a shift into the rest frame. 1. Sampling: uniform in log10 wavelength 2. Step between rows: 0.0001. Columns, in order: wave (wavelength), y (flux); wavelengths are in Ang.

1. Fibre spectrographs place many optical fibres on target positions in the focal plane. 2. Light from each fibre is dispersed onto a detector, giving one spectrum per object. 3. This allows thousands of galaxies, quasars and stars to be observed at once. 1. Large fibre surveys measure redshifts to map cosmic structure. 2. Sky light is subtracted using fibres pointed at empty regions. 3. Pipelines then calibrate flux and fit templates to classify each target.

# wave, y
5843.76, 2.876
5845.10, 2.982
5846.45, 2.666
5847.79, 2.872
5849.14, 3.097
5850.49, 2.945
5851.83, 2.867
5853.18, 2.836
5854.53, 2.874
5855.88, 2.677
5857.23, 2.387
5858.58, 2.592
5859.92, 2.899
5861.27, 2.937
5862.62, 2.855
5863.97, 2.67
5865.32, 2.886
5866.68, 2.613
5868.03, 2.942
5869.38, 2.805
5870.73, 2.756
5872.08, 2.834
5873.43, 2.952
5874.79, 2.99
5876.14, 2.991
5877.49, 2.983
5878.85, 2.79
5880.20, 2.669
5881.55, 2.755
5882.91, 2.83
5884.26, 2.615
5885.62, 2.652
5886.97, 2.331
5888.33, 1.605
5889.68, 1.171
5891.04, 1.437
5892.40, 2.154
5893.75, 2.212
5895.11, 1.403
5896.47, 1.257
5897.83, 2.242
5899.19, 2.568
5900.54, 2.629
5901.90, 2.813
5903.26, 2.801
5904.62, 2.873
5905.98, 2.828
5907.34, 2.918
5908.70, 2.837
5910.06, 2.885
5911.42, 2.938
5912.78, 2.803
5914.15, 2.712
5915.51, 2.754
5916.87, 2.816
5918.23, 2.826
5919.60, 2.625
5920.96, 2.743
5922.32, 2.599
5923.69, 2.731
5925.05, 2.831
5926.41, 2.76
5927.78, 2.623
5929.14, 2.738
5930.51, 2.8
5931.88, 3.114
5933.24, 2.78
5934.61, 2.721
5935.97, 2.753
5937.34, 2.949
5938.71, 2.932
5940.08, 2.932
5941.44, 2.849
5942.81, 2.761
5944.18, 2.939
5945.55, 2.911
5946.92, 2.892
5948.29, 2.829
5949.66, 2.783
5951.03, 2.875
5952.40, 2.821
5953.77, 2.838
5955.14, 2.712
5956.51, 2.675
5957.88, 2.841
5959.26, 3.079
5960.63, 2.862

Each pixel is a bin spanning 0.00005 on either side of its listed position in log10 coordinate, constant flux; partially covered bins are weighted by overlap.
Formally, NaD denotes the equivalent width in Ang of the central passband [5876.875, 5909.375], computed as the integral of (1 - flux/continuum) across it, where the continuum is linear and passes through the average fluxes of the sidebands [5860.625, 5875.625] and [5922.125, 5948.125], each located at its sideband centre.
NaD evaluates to 5.11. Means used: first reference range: 2.84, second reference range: 2.83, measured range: 2.39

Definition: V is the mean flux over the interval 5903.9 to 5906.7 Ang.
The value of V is 2.85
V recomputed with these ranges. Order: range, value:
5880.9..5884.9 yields 2.73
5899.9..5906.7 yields 2.79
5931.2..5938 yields 2.87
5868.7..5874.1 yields 2.84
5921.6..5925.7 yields 2.72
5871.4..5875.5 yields 2.93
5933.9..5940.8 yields 2.86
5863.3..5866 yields 2.77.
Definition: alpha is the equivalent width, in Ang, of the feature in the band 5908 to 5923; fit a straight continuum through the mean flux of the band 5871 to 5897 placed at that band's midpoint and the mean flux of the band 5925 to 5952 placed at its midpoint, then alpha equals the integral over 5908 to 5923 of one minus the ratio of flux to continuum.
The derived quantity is -0.8 Ang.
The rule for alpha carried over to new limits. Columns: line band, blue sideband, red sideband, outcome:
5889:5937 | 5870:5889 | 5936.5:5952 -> 3.9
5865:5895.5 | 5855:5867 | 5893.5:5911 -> 1.5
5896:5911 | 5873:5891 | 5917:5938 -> 0.1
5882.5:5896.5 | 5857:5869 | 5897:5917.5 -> 3.9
